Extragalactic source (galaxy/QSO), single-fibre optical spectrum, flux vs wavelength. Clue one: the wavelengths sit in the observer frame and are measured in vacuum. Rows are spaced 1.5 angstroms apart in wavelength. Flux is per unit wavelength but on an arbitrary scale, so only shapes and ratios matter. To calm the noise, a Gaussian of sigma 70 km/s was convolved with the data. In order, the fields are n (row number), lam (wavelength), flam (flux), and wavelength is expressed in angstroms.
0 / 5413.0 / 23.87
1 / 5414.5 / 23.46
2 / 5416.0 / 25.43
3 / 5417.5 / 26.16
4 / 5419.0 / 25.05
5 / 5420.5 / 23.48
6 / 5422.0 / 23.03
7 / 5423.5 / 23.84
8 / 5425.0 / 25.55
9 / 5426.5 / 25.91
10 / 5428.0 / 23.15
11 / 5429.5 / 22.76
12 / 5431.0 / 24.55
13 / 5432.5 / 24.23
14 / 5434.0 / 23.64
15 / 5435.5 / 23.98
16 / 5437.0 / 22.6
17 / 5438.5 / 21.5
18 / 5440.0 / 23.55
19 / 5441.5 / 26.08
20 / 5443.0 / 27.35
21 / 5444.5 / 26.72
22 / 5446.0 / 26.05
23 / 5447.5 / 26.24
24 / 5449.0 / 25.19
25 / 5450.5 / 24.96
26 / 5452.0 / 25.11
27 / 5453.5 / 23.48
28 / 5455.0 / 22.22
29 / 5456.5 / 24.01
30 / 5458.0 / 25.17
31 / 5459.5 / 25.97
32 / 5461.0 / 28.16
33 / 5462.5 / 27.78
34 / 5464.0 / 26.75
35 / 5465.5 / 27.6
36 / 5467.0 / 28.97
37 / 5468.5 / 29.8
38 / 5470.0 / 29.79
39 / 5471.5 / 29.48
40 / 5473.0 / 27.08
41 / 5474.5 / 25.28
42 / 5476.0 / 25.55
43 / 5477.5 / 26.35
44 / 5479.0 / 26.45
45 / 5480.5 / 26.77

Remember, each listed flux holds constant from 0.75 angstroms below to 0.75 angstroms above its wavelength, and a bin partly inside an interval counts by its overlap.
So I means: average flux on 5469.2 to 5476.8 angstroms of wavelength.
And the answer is 27.4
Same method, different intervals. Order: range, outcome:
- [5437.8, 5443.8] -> 24.7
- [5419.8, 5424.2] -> 23.4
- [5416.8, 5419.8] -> 25.6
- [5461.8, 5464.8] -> 27.3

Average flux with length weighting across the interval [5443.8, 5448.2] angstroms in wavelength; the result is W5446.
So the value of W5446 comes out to 26.3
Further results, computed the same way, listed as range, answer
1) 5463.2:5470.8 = 28.6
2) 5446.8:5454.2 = 25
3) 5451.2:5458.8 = 24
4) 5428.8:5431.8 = 23.7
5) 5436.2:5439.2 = 22.1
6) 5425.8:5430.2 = 23.9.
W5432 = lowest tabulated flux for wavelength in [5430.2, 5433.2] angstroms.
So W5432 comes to 24.23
